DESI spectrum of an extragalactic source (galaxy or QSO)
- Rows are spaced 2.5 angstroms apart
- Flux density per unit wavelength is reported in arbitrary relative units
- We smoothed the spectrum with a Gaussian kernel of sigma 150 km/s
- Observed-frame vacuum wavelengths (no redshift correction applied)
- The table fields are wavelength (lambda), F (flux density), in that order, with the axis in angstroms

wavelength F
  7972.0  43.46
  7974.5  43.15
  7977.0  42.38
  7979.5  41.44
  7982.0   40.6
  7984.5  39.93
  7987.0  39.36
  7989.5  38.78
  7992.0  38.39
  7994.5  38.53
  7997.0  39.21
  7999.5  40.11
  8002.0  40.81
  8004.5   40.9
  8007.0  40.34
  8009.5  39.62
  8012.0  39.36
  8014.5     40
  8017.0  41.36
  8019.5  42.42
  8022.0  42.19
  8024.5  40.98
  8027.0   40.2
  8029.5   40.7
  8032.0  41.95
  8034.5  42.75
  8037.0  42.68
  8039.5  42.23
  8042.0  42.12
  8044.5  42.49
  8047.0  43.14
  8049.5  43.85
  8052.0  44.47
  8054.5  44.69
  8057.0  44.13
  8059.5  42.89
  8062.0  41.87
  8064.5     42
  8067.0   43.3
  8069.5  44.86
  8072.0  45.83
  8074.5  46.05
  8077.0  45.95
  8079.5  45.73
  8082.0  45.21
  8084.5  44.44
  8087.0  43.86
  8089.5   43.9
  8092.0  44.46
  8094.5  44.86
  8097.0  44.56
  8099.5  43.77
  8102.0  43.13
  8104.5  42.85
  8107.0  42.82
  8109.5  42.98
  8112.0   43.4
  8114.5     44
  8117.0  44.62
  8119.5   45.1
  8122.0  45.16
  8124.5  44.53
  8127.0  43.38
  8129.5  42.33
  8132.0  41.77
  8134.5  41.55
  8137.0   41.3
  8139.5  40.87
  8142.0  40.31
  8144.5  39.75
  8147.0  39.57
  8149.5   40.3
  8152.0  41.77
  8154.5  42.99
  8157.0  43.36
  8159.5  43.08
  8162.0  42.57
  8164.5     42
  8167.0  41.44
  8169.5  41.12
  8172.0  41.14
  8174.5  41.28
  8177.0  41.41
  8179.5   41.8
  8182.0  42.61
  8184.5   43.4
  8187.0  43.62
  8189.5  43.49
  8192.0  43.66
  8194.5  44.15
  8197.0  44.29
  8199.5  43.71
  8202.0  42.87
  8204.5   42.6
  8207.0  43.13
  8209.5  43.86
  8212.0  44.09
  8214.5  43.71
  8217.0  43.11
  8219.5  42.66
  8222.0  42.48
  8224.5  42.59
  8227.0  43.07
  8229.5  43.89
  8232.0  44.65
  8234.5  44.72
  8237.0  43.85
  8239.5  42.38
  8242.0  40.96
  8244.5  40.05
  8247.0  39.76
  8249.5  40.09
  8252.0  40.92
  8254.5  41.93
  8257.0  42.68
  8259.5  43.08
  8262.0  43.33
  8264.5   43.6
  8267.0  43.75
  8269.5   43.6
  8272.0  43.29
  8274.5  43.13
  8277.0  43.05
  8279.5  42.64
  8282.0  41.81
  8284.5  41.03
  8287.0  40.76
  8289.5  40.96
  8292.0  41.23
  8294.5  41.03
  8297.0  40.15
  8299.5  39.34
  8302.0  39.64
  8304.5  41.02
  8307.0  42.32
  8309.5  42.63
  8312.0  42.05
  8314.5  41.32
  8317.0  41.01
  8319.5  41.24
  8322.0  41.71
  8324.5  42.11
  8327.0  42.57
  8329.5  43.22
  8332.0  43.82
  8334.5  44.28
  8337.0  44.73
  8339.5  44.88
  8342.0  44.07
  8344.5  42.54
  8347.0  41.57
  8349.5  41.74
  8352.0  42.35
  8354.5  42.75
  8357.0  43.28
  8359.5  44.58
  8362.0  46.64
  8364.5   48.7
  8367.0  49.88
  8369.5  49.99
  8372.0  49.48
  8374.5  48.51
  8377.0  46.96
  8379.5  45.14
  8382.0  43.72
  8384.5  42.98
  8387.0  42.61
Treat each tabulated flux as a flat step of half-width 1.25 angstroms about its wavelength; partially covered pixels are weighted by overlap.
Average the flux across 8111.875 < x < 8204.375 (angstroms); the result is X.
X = 42.5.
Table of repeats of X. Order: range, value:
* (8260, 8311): 41.9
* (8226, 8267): 42.5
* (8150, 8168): 42.4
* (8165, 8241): 43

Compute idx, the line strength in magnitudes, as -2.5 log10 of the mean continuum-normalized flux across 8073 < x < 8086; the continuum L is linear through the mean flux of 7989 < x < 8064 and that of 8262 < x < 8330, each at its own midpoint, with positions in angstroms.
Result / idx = -0.10 mag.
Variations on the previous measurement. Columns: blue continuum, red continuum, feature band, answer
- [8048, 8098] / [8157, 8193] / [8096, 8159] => 0.02 mag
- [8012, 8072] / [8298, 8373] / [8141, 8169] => 0.03 mag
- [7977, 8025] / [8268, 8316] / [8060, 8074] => -0.08 mag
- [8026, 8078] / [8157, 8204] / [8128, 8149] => 0.05 mag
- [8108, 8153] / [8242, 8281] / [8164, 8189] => 0.01 mag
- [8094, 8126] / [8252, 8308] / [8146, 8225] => 0.01 mag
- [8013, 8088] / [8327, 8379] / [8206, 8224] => 0.02 mag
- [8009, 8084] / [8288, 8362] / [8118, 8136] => -0.02 mag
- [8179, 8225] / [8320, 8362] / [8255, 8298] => 0.02 mag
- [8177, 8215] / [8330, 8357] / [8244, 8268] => 0.03 mag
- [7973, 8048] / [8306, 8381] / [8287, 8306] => 0.08 mag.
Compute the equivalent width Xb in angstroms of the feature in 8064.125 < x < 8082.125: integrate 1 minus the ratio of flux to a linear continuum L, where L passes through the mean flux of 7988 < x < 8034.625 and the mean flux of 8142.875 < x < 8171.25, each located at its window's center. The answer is -1.8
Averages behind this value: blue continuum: 40.4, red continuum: 41.6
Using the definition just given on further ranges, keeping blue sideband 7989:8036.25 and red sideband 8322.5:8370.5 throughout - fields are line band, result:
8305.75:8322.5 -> 0.84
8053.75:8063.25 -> -0.53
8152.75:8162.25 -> -0.18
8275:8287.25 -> 0.44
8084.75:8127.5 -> -2.48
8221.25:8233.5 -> -0.12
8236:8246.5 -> 0.37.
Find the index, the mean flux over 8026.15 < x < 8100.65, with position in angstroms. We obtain 43.6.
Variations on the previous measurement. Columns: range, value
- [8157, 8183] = 41.9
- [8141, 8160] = 41.3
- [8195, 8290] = 42.7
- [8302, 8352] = 42.5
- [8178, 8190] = 42.9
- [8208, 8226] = 43.2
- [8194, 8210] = 43.5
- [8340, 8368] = 44.3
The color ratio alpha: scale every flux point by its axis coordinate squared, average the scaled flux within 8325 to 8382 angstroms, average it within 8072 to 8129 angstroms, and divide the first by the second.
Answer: 1.08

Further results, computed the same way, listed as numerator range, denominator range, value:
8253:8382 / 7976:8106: 1.09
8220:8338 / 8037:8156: 1.02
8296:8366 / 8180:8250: 1.02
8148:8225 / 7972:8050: 1.09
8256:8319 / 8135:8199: 1.03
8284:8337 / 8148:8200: 1.01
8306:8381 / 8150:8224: 1.07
